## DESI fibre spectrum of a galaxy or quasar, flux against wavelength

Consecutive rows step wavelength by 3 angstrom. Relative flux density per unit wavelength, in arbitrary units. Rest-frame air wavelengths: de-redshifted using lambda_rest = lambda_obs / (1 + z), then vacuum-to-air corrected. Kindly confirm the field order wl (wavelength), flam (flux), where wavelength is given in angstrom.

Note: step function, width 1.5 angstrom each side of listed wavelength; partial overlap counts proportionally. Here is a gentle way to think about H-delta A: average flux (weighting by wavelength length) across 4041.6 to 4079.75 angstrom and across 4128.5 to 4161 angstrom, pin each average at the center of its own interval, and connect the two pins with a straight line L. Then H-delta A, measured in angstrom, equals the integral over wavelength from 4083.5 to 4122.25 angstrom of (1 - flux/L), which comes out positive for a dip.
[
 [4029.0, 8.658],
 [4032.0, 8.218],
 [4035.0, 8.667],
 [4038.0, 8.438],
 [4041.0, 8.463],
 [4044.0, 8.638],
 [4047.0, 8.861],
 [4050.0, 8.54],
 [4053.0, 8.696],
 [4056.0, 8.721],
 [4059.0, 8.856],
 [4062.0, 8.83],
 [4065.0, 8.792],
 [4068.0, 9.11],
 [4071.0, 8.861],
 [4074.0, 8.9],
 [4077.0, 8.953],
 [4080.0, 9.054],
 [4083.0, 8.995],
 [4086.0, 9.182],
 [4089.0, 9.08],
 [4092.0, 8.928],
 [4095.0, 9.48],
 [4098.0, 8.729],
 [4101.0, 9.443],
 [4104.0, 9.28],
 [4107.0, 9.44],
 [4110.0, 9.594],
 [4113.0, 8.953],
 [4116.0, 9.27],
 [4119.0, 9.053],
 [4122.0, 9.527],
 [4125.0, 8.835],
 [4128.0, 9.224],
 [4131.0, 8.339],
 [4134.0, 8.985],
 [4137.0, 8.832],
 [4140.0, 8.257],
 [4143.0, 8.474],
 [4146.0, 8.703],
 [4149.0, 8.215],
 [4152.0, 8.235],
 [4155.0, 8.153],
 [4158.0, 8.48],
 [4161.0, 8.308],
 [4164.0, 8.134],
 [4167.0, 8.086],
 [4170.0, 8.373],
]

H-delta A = -2.5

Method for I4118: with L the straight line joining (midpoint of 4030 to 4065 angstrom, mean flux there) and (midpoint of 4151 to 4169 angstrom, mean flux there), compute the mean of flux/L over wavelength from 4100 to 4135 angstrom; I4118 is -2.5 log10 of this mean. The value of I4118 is -0.10 mag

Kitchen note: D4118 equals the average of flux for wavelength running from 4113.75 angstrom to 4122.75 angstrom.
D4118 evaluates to 9.24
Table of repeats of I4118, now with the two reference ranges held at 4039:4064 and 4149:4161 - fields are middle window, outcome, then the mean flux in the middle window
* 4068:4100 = -0.057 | 9.03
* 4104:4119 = -0.101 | 9.28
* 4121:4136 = -0.071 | 8.96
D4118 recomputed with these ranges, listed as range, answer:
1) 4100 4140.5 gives 9.09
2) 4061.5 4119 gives 9.1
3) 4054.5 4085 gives 8.91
